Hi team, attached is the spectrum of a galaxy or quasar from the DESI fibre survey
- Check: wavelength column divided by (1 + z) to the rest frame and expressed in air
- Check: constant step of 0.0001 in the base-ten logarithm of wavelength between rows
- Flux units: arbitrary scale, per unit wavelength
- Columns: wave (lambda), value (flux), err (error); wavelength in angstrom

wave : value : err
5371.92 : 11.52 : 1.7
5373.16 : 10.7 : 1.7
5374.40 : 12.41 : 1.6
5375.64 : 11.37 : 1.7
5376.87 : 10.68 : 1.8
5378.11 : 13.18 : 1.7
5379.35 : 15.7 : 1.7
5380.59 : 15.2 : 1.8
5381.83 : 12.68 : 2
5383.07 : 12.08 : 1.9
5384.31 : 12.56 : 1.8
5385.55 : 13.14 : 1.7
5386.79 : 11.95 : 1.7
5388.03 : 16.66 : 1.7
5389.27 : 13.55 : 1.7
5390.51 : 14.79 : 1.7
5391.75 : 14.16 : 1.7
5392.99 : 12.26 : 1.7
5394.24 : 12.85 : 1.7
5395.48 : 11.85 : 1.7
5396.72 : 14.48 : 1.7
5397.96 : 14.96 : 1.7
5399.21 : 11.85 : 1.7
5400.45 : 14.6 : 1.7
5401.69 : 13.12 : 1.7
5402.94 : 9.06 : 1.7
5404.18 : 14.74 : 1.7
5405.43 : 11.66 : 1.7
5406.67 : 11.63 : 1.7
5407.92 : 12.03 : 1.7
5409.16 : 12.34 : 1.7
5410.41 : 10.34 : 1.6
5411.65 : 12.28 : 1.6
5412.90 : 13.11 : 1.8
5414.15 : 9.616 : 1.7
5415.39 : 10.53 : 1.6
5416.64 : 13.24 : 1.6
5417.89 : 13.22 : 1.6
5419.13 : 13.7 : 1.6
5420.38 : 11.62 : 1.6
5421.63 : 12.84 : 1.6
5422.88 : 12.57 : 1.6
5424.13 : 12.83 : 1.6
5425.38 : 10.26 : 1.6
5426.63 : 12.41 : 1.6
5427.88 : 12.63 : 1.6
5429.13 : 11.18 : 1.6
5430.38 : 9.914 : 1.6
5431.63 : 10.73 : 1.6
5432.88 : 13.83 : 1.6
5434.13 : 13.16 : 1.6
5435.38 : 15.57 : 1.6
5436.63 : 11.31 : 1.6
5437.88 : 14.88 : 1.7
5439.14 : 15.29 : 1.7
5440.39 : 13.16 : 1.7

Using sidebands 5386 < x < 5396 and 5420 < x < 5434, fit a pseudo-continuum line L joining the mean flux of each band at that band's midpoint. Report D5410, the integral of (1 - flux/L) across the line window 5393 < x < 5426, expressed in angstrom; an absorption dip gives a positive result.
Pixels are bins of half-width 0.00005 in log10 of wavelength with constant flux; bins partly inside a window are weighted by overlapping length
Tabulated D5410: 0.9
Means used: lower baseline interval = 13.5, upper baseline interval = 11.9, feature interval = 12.4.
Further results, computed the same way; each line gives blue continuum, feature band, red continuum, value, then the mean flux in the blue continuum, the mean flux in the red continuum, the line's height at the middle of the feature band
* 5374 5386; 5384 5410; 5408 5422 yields -1.1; 12.9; 12.1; 12.5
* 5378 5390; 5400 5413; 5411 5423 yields 0.5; 13.7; 12.3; 12.7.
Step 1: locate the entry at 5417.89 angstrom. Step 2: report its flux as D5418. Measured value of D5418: 13.22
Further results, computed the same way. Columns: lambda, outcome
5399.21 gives 11.85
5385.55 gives 13.14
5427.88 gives 12.63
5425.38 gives 10.26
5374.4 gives 12.41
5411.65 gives 12.28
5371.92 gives 11.52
